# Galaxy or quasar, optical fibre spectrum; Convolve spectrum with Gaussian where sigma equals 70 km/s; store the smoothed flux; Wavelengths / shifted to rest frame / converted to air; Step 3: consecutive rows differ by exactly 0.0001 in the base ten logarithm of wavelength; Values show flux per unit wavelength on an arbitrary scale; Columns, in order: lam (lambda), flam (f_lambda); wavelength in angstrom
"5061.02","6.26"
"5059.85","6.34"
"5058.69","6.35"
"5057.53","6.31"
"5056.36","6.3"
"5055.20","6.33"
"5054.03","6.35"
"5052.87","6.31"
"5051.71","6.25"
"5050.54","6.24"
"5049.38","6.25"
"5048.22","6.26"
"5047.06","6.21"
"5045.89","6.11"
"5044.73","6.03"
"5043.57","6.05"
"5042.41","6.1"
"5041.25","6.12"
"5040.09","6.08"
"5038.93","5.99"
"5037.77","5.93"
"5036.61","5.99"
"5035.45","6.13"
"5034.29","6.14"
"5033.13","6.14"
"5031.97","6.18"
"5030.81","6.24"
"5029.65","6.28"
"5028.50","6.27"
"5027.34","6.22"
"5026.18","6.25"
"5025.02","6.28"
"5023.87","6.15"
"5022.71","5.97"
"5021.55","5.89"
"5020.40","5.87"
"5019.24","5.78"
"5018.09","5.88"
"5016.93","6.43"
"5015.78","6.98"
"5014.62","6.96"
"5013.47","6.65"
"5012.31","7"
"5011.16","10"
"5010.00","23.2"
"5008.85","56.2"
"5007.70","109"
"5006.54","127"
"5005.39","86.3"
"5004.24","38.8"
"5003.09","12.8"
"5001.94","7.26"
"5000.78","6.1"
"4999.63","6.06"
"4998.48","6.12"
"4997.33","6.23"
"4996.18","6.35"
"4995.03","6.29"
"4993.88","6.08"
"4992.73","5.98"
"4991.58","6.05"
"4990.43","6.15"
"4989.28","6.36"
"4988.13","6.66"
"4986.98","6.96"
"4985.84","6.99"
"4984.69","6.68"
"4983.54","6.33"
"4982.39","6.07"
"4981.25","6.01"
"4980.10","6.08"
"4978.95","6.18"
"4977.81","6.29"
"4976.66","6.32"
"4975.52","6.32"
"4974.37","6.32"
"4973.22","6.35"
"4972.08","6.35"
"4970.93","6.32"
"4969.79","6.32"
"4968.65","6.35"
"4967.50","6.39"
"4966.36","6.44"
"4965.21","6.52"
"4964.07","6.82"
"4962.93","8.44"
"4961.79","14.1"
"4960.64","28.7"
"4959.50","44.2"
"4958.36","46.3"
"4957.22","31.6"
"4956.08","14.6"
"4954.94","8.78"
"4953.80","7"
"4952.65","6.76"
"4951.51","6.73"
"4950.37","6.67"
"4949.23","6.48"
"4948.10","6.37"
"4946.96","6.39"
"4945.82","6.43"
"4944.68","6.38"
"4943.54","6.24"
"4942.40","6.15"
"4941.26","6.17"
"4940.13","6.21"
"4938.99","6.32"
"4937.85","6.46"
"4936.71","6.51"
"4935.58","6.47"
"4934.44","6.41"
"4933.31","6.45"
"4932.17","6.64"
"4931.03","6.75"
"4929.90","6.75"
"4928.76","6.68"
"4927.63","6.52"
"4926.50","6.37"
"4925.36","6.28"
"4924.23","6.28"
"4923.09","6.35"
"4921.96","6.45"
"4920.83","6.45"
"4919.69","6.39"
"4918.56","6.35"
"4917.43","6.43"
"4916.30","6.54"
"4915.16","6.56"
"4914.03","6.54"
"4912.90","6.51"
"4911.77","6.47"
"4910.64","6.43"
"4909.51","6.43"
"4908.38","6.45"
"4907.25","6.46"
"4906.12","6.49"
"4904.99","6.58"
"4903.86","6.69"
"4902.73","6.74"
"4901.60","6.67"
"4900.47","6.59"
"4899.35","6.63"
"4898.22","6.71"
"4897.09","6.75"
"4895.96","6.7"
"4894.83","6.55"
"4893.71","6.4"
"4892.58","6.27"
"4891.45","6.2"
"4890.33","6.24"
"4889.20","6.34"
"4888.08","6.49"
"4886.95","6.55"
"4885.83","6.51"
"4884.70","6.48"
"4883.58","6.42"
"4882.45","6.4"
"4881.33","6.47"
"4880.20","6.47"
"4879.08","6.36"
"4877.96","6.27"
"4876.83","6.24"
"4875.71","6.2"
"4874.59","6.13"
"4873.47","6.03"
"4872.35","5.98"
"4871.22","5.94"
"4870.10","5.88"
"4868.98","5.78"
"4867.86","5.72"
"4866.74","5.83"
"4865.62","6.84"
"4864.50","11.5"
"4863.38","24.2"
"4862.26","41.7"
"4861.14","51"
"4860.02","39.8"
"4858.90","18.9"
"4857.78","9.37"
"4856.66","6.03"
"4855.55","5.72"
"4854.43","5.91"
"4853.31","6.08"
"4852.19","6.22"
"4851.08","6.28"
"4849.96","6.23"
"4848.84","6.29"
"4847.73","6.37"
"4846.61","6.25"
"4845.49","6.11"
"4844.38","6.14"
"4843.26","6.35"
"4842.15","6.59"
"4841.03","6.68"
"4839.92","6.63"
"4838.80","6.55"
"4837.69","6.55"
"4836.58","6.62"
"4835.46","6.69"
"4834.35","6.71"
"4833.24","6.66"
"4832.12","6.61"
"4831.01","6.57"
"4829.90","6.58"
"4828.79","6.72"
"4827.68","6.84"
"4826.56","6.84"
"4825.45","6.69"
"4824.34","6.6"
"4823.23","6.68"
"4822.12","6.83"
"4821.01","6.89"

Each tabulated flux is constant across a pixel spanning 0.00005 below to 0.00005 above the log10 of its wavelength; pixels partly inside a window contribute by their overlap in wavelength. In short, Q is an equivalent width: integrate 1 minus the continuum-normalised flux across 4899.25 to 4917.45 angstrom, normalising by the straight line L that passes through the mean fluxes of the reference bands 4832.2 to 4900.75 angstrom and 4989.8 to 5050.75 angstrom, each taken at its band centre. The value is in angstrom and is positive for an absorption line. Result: 6.6 angstrom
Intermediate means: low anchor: 8.82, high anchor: 14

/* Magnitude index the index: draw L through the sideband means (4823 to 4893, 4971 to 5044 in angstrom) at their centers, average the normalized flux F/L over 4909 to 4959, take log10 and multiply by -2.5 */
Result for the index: 0.31 mag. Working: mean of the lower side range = 8.78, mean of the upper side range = 12.8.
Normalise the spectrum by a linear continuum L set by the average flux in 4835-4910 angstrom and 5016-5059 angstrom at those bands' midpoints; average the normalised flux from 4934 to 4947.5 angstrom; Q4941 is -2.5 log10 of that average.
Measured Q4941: 0.20 mag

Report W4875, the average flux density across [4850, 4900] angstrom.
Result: 9.69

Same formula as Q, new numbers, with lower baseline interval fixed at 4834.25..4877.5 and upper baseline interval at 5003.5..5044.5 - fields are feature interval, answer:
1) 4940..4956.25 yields 8.3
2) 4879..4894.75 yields 7.0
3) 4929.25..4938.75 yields 4.9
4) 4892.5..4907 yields 6.6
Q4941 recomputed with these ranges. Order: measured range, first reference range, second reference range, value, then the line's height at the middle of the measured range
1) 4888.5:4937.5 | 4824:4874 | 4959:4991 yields 0.39 mag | 9.27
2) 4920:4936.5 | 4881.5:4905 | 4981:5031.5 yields 0.40 mag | 9.38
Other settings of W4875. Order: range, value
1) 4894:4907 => 6.64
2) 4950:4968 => 15.8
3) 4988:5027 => 18.5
